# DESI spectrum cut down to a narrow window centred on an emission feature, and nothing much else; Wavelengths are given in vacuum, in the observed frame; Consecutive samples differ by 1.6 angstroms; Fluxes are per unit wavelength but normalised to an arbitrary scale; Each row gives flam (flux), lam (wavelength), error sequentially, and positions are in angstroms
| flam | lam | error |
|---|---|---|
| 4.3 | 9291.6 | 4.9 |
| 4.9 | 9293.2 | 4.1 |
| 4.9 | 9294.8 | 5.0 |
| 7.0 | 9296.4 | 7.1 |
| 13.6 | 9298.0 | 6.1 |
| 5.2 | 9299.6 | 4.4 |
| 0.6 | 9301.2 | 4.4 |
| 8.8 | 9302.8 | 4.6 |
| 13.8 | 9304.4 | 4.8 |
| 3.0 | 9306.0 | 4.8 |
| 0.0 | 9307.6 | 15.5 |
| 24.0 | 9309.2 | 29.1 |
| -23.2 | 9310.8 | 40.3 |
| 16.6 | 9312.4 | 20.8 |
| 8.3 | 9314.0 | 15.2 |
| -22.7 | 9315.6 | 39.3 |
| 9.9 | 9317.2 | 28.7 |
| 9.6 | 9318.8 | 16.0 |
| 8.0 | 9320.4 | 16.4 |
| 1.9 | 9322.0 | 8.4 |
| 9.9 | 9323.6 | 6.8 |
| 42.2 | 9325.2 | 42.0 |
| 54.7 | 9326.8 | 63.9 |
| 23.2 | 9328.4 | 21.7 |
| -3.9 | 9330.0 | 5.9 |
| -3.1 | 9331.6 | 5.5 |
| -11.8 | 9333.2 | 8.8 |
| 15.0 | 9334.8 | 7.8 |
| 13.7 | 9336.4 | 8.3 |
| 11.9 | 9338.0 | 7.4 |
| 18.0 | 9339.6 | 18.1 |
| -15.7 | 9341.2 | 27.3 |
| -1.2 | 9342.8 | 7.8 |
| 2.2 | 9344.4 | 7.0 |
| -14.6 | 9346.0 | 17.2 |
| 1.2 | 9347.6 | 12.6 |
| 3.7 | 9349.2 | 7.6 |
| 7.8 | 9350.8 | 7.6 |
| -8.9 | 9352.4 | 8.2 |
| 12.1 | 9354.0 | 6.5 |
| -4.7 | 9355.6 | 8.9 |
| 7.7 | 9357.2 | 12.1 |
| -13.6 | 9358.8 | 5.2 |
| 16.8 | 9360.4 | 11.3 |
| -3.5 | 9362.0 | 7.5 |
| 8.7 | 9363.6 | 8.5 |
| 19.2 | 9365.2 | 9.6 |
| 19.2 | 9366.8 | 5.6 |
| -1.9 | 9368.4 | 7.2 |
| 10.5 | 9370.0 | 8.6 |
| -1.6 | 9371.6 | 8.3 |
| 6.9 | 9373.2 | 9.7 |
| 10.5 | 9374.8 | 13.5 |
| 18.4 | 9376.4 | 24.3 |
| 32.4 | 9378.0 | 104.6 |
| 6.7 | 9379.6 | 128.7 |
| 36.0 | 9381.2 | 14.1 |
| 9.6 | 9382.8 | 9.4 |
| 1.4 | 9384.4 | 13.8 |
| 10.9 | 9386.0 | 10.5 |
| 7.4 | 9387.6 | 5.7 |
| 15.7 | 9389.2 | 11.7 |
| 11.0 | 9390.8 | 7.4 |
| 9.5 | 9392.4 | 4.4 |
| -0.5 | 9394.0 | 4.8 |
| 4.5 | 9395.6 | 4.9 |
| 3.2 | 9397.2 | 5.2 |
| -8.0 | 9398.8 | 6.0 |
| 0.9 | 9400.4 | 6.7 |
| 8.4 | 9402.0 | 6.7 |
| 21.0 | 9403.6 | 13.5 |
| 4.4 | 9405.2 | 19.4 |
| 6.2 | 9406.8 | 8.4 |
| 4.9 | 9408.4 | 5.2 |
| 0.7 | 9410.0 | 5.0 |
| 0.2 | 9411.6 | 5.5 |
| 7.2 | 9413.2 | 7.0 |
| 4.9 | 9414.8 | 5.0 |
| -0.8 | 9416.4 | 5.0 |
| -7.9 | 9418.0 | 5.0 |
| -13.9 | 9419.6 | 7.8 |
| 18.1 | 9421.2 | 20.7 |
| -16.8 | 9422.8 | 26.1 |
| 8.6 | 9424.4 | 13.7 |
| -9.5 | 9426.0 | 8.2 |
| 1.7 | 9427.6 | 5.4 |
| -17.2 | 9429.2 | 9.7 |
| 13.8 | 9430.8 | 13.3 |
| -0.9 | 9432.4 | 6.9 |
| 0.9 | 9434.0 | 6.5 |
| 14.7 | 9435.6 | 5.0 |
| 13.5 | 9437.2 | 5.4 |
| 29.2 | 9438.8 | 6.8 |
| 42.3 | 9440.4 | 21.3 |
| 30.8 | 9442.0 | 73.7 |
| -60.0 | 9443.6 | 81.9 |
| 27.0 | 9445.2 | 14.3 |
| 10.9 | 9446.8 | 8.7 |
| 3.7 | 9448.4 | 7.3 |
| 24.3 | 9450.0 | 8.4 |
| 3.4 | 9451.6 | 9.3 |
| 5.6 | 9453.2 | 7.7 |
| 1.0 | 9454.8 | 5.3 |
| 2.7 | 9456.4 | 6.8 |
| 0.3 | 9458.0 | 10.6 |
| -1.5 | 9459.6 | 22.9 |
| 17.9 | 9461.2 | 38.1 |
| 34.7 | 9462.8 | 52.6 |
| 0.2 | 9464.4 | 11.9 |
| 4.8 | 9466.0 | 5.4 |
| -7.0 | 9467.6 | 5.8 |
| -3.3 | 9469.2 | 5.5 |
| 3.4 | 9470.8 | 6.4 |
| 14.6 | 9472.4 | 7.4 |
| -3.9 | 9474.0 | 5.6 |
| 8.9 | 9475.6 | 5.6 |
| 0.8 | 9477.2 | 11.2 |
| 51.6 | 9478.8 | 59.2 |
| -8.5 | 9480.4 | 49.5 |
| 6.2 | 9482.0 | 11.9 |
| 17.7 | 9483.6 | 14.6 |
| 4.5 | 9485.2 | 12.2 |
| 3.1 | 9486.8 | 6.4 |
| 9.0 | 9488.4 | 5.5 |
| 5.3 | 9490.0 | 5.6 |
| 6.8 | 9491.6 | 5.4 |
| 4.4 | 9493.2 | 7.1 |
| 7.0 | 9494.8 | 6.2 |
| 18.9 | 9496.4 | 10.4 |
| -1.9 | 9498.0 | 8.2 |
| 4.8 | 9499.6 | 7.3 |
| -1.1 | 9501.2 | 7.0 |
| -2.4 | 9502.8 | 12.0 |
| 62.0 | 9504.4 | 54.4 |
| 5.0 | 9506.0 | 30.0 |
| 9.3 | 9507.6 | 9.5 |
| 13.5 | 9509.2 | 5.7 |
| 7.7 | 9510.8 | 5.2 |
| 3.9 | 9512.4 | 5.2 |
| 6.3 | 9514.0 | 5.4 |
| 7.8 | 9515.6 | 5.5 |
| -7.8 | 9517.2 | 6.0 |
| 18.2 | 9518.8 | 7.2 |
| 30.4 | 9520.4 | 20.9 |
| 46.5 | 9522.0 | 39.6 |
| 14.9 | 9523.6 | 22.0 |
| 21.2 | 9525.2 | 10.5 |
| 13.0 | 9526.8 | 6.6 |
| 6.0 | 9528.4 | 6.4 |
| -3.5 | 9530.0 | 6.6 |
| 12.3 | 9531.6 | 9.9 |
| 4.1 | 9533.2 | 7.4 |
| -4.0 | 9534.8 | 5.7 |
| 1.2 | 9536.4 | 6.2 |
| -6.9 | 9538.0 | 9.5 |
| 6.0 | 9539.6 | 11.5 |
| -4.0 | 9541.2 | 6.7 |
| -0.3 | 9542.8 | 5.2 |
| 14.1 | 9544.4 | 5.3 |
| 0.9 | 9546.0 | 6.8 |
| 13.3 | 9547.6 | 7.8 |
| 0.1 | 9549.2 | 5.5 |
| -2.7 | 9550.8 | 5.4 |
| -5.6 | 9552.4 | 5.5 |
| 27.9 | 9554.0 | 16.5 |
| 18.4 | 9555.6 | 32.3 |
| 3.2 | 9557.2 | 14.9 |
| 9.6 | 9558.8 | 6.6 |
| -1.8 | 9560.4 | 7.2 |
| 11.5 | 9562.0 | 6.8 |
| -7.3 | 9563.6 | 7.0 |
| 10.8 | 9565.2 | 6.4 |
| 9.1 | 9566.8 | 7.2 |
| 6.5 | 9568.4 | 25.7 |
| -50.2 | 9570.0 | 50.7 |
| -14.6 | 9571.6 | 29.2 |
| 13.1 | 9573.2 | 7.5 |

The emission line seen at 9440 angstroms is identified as H-gamma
